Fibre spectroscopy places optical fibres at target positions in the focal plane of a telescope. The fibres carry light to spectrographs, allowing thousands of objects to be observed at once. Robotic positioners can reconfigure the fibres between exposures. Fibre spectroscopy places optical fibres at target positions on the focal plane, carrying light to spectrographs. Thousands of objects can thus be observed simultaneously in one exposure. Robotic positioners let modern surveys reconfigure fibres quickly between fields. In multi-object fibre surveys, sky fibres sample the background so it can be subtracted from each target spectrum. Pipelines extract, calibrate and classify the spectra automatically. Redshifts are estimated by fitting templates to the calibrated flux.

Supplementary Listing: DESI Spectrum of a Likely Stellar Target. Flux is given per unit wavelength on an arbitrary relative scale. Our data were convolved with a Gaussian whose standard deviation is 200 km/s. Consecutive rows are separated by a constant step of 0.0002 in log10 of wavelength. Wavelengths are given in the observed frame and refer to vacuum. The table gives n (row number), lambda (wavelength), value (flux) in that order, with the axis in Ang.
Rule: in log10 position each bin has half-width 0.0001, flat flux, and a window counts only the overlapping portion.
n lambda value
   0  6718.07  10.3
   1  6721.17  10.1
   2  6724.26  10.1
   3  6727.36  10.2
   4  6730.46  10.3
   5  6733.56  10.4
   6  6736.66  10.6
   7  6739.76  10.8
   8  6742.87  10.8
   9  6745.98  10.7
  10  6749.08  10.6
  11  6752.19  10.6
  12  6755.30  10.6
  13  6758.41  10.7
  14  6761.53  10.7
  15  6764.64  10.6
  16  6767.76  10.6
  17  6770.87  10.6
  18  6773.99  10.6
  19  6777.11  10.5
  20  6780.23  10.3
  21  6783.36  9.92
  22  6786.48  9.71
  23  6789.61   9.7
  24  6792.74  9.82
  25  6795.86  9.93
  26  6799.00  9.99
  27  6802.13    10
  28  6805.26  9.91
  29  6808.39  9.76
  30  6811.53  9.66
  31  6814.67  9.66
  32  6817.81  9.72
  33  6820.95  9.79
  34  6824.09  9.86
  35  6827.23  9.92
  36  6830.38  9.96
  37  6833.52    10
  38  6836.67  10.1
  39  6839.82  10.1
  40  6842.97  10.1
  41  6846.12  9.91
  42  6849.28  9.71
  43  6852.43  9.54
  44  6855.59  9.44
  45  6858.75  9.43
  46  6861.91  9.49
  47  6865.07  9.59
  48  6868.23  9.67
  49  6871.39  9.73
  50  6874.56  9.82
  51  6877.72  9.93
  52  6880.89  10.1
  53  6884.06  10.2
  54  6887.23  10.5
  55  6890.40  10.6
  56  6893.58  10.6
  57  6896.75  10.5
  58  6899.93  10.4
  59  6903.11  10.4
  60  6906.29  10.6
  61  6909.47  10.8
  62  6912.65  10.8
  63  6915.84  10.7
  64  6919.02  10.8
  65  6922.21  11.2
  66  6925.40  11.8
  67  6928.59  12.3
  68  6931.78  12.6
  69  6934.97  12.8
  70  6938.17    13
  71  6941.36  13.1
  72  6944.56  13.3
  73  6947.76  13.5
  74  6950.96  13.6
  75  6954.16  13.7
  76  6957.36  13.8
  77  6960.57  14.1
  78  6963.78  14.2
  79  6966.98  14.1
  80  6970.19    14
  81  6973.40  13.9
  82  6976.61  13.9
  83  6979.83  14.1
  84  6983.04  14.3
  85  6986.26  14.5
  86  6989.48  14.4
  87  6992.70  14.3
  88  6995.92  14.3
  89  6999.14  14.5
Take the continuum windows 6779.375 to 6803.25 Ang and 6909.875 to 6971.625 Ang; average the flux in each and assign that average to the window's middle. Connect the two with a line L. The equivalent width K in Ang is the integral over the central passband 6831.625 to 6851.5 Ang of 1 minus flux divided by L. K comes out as 1.64 Ang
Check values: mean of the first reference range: 9.91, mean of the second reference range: 12.8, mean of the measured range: 9.97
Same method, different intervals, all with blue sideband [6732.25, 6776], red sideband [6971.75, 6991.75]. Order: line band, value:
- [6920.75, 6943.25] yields 1.7 Ang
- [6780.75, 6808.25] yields 3.4 Ang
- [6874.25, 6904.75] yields 5.8 Ang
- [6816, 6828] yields 1.9 Ang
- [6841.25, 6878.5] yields 7.9 Ang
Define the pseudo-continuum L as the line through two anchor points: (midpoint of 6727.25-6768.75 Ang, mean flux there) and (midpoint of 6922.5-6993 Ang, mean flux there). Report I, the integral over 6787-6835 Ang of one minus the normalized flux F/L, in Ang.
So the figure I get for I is 6.9 Ang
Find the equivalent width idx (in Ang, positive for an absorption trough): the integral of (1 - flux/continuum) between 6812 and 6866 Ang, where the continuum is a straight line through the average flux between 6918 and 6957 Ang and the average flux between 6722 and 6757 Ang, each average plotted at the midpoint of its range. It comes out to 8.5 Ang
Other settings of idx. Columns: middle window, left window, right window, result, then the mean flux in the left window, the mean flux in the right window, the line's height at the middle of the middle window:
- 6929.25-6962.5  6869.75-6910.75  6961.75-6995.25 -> -1.52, 10.3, 14.2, 12.7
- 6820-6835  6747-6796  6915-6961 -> 1.66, 10.4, 12.7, 11.1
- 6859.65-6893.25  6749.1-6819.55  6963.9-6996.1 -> 5.81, 10.2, 14.2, 12.1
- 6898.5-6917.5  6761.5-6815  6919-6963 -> 2.62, 10.1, 12.9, 12.3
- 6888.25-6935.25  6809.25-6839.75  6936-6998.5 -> 4.82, 9.86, 13.9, 12.3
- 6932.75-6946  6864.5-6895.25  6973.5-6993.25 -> -0.60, 10.1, 14.2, 12.5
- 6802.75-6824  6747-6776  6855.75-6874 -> 0.70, 10.6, 9.58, 10.1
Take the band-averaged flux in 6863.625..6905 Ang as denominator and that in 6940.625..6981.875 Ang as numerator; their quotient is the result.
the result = 1.36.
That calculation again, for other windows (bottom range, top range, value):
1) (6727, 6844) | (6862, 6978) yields 1.15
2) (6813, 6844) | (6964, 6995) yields 1.43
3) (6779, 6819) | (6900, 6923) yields 1.09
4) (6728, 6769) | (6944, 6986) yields 1.31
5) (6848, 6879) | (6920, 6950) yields 1.31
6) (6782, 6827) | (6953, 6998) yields 1.44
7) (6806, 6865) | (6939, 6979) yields 1.41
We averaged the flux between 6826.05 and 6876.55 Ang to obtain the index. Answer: 9.78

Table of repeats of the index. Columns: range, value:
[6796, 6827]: 9.83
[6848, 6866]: 9.53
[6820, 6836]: 9.92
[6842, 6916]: 10.1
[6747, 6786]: 10.5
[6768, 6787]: 10.3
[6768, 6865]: 9.91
